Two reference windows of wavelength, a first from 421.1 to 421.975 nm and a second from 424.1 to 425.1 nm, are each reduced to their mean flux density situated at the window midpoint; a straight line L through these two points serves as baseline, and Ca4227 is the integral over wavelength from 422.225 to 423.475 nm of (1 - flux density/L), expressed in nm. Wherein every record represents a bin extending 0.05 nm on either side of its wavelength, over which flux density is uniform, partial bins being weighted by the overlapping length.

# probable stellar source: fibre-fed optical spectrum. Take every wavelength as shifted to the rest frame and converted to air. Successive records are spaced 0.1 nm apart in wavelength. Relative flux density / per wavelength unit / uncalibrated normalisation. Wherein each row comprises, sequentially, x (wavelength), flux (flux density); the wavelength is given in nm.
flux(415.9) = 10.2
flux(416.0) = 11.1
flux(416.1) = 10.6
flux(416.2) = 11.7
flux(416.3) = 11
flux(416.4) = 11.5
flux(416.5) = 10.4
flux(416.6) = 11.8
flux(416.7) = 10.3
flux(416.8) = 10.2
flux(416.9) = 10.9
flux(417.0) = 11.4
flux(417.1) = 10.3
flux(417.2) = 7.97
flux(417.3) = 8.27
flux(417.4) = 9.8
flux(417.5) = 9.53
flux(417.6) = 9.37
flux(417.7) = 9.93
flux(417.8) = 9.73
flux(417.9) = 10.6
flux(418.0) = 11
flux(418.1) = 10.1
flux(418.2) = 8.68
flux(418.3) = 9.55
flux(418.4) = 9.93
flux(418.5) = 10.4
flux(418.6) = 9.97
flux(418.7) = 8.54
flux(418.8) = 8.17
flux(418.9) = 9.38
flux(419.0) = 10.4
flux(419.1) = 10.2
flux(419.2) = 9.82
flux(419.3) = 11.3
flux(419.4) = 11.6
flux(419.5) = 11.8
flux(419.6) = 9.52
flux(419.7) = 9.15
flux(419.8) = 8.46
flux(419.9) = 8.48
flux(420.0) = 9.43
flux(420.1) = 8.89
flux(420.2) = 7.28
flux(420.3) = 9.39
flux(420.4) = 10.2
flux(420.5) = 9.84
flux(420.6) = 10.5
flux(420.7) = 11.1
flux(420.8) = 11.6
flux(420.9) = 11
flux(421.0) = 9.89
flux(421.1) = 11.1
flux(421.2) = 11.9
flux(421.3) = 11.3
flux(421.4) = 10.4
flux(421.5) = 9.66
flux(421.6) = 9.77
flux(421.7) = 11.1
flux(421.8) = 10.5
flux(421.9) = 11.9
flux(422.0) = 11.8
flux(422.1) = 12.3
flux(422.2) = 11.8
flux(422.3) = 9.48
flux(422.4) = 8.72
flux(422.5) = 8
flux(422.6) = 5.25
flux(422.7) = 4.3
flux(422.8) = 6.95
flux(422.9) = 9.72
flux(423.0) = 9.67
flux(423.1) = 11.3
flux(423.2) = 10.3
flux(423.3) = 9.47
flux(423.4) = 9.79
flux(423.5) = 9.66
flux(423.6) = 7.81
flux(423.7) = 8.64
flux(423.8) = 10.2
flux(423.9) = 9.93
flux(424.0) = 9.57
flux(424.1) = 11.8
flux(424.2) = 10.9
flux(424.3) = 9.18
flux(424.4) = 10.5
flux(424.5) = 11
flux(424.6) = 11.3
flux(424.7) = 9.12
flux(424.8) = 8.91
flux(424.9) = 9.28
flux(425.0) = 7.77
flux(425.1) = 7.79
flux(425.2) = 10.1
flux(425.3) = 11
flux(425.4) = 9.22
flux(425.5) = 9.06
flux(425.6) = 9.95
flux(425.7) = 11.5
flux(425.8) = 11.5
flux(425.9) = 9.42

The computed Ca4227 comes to 0.21 nm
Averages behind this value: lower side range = 10.9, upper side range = 9.78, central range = 8.67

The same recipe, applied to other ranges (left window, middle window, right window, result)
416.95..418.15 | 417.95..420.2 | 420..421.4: 0.08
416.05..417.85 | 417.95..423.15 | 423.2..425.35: 0.07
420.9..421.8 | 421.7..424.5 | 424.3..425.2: 0.11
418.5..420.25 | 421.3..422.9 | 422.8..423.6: 0.02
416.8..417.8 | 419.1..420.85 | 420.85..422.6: 0.05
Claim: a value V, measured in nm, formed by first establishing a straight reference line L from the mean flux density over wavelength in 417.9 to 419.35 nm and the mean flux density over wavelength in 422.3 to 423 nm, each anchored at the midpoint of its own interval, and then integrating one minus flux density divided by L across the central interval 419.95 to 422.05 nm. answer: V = -0.49 nm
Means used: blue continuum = 9.84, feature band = 10.4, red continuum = 7.5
